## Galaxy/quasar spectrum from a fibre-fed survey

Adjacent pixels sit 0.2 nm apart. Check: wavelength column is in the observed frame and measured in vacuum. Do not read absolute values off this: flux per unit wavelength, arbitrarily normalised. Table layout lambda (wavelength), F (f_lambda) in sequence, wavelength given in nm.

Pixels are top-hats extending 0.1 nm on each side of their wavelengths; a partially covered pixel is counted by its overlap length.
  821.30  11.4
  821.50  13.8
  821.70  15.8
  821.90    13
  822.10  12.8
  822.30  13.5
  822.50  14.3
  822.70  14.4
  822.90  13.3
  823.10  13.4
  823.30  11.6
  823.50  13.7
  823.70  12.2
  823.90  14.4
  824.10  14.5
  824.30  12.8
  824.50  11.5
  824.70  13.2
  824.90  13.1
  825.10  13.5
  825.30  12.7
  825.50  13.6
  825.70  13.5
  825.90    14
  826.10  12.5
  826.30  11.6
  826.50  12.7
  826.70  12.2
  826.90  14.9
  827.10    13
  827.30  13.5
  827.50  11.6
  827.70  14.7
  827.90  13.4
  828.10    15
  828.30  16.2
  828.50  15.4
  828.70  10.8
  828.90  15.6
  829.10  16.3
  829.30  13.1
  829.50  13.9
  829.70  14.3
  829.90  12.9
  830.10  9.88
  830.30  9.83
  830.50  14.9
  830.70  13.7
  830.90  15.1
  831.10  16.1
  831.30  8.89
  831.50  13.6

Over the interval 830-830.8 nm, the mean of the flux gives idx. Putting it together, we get 12.1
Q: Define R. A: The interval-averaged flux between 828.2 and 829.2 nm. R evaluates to 14.9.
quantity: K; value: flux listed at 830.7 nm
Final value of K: 13.7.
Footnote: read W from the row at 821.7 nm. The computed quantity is 15.8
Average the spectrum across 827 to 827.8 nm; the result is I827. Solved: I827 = 13.2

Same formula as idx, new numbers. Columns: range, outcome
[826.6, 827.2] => 13.4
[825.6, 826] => 13.8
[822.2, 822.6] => 13.9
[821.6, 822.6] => 13.9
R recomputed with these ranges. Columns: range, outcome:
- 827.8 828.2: 14.2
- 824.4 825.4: 12.8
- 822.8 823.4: 12.8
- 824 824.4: 13.7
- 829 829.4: 14.7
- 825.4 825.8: 13.6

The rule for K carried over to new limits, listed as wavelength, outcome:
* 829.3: 13.1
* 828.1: 15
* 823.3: 11.6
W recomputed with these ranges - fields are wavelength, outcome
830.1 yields 9.88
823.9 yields 14.4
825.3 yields 12.7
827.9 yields 13.4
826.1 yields 12.5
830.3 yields 9.83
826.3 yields 11.6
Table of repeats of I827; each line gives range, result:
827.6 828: 14.1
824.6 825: 13.1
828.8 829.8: 14.6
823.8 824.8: 13.3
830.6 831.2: 15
